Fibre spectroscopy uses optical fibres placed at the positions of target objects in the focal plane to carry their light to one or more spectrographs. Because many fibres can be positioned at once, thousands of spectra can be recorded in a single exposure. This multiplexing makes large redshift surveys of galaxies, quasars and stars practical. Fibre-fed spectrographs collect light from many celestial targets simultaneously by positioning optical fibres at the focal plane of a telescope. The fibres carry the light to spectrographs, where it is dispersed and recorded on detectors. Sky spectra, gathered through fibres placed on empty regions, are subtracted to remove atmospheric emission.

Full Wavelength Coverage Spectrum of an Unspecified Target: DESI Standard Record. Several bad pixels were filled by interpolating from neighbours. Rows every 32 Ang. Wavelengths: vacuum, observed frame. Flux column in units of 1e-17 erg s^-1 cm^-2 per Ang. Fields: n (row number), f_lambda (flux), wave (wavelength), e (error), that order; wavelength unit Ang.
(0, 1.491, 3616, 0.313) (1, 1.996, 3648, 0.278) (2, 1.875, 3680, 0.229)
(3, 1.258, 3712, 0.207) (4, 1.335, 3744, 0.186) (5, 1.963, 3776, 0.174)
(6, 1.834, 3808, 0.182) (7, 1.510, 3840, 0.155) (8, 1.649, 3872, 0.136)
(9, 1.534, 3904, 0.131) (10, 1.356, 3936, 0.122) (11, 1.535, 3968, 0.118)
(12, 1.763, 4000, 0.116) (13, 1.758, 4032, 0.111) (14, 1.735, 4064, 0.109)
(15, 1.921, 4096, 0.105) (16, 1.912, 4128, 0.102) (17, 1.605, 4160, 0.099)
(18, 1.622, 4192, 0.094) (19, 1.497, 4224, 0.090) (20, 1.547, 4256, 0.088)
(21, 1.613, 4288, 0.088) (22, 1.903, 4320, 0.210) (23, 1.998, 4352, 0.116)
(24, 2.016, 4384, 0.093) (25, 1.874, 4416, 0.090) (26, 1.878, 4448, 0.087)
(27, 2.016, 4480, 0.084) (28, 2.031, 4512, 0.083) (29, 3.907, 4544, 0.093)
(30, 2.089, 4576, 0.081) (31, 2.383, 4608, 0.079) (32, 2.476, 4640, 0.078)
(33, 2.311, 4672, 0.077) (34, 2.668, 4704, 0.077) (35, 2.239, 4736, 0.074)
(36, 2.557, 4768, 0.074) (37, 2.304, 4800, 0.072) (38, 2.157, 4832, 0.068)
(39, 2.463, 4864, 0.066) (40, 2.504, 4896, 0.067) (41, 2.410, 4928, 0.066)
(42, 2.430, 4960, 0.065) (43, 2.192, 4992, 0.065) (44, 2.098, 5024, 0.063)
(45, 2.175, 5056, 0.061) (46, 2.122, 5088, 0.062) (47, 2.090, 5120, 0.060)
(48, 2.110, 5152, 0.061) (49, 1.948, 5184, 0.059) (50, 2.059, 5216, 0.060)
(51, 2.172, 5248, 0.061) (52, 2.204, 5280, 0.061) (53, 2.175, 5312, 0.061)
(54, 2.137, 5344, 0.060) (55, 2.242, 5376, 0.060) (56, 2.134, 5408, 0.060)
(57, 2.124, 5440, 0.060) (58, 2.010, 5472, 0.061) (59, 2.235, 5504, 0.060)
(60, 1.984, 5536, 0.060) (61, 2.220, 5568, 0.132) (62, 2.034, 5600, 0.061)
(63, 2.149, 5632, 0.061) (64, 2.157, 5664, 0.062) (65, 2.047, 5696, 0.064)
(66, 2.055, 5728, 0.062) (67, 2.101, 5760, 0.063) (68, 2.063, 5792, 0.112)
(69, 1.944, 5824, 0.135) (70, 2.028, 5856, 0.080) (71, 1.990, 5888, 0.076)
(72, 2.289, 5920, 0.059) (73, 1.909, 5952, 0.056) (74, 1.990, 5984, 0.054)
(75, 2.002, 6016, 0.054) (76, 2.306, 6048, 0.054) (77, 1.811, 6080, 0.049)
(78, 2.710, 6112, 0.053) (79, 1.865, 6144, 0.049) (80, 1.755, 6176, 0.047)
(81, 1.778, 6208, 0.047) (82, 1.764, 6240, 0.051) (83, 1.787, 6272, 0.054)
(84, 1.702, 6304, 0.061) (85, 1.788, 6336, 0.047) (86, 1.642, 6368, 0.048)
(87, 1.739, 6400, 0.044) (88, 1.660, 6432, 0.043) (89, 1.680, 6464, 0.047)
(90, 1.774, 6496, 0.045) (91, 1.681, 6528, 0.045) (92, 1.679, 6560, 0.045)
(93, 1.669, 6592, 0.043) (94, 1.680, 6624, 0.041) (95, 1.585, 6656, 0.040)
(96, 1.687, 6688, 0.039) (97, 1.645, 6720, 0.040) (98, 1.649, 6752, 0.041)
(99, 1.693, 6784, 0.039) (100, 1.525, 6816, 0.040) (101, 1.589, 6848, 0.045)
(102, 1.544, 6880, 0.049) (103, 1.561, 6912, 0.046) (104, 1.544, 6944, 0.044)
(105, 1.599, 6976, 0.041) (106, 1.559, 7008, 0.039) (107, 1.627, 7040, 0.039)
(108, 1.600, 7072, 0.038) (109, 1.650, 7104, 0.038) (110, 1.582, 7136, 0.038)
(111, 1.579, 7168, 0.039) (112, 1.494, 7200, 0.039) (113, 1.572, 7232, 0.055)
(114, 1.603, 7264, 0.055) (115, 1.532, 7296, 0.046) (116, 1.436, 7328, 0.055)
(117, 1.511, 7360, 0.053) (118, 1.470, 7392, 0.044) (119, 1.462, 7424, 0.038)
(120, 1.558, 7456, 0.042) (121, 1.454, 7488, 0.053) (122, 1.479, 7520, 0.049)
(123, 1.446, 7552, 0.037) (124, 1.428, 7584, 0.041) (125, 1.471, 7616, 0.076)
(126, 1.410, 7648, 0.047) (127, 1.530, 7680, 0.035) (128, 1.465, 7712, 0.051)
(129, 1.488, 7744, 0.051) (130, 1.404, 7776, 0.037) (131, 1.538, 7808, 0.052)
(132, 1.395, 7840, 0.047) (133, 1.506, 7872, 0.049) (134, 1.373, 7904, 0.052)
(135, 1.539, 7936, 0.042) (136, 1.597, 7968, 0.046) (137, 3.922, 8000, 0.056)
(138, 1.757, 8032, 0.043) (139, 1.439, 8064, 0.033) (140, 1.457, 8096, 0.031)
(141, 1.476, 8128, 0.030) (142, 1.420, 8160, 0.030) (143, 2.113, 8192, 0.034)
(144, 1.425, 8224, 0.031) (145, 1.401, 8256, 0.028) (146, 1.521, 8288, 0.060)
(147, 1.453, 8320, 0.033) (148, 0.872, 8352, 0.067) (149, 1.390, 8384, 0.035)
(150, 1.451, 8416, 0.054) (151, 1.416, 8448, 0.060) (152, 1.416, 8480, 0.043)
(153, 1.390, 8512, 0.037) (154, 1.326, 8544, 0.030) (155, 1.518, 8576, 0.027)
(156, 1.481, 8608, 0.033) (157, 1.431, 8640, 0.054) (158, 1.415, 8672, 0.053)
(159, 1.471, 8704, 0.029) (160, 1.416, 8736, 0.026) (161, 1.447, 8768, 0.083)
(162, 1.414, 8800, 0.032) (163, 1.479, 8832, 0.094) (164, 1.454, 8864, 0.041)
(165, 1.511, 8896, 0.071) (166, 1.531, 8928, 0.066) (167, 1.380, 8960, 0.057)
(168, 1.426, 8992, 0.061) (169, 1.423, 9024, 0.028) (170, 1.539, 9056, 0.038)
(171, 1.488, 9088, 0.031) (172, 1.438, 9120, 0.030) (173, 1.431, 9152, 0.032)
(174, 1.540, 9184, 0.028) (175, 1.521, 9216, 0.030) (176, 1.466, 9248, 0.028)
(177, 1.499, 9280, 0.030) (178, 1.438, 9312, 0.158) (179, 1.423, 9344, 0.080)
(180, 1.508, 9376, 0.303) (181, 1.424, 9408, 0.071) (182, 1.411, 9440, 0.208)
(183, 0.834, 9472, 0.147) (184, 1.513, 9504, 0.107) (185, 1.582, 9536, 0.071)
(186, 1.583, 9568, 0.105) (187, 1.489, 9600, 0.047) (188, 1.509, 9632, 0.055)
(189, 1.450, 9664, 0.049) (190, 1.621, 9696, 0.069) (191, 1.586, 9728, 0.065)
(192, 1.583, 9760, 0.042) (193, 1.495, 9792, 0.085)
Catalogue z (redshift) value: 0.218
